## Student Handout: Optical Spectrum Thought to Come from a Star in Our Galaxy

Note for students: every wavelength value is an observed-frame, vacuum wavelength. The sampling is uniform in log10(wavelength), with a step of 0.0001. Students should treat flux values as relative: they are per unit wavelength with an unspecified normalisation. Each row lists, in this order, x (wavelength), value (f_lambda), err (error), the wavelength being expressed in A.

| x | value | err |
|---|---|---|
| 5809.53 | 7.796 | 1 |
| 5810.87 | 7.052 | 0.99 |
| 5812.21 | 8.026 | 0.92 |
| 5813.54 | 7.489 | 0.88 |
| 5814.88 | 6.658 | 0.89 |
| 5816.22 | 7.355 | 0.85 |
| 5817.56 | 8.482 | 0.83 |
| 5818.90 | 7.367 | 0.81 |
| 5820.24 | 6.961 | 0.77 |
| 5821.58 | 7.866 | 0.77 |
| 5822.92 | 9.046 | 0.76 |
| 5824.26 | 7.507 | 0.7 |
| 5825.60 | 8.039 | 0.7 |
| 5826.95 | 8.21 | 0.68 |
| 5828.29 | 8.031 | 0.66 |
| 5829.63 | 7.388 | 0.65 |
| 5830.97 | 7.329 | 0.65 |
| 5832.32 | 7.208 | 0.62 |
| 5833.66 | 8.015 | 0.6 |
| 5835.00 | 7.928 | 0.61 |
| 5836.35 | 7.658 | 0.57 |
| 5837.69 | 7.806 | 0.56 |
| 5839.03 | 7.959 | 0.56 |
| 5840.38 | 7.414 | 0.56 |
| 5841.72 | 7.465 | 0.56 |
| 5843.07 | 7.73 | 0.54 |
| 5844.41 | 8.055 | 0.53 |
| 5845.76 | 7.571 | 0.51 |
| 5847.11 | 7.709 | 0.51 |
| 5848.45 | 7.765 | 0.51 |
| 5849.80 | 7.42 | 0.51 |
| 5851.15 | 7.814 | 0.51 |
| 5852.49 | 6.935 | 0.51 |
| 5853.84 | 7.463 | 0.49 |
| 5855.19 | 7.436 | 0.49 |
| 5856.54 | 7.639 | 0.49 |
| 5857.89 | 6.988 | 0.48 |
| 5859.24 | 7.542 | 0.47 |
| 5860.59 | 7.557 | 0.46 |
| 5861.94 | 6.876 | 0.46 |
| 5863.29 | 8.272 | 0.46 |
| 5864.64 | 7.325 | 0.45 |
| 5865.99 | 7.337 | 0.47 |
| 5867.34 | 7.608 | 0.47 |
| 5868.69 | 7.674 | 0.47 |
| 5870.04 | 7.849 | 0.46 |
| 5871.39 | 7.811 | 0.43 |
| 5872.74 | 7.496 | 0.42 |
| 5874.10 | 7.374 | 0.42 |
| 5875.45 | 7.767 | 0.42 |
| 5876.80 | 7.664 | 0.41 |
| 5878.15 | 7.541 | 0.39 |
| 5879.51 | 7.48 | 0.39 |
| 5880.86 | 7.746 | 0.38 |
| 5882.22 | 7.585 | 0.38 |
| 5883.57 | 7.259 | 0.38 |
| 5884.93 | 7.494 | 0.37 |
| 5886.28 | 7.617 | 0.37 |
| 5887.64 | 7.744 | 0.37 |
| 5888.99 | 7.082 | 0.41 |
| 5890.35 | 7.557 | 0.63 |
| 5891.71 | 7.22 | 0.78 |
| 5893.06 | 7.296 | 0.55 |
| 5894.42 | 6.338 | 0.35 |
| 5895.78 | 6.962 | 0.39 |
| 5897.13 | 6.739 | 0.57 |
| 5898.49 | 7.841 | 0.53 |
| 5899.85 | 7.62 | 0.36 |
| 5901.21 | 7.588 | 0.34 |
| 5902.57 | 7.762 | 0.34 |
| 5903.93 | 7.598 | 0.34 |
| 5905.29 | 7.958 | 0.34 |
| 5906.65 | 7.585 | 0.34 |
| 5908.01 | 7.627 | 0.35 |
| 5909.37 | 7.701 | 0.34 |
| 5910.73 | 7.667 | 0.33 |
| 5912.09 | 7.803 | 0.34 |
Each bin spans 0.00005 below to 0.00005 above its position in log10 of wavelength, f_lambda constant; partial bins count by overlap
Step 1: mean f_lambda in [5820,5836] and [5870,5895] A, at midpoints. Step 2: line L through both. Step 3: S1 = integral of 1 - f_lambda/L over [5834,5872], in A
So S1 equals 0.3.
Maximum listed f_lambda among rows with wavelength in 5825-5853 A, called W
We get 8.21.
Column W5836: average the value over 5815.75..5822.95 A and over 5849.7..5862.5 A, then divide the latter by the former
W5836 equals 0.95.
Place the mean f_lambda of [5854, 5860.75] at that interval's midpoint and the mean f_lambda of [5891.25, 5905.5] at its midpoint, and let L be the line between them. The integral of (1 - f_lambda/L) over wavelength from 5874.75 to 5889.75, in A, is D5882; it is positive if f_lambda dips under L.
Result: -0.35 A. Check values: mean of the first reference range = 7.42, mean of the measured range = 7.54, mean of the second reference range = 7.34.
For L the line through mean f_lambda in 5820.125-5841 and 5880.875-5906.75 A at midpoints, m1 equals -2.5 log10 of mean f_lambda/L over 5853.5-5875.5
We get 0.01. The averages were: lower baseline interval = 7.79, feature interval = 7.52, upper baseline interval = 7.42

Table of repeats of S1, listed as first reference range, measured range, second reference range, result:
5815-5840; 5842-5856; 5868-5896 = 0.1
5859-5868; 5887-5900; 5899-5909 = 0.7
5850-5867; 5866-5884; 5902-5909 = -0.2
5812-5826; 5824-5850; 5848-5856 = -0.5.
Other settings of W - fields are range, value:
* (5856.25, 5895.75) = 8.272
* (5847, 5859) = 7.814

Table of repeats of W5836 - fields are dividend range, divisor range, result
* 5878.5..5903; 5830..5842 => 0.97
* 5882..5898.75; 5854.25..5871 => 0.97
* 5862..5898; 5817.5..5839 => 0.96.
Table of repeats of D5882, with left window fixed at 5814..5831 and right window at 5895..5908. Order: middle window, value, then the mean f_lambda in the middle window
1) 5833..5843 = -0.1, 7.75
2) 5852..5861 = 0.3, 7.36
